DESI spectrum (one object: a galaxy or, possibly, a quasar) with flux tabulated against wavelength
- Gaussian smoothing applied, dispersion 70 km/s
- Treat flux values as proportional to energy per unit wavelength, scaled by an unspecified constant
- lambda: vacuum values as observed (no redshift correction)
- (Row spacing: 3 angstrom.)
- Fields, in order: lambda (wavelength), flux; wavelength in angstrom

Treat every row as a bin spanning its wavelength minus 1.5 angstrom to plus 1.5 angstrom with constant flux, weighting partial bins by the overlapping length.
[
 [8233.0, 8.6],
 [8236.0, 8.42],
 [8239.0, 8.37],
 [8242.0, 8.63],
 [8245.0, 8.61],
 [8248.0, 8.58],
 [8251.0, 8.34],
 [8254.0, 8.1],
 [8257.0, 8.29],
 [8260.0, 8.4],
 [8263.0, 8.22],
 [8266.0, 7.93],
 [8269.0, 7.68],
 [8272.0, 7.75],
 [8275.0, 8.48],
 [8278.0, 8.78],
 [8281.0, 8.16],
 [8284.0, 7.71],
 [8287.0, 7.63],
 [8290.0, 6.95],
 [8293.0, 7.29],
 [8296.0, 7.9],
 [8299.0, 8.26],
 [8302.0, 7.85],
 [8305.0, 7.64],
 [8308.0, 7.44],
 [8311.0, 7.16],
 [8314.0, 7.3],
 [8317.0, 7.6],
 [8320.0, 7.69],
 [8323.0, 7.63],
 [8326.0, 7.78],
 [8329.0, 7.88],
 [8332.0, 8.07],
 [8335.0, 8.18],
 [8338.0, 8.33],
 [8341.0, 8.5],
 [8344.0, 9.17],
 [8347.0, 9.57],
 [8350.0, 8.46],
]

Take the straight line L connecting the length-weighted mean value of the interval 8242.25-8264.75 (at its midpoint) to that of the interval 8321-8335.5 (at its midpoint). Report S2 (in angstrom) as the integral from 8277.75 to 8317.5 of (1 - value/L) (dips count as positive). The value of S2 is 2.1 angstrom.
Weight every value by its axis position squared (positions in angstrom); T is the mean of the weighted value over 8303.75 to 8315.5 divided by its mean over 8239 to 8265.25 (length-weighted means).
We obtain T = 0.9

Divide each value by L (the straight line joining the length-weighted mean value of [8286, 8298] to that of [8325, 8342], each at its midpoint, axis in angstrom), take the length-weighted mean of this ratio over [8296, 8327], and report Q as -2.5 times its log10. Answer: 0.02 mag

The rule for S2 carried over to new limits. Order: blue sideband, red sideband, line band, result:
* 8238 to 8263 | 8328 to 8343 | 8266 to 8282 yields 0.4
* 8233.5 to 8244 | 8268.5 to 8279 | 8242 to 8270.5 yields 0.3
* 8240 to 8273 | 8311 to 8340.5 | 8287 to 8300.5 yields 0.7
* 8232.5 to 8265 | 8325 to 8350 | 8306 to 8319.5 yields 1.6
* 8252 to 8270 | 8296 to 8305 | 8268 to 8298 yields 0.7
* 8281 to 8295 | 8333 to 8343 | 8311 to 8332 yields 1.1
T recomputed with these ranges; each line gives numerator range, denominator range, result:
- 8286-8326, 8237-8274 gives 0.93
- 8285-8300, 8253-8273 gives 0.95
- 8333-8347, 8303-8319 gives 1.17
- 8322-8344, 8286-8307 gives 1.07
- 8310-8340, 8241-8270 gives 0.96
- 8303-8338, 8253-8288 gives 0.96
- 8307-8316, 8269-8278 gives 0.90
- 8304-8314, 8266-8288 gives 0.93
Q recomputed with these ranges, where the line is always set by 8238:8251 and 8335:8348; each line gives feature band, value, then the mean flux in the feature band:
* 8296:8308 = 0.11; 7.85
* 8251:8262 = 0.04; 8.27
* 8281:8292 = 0.15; 7.52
